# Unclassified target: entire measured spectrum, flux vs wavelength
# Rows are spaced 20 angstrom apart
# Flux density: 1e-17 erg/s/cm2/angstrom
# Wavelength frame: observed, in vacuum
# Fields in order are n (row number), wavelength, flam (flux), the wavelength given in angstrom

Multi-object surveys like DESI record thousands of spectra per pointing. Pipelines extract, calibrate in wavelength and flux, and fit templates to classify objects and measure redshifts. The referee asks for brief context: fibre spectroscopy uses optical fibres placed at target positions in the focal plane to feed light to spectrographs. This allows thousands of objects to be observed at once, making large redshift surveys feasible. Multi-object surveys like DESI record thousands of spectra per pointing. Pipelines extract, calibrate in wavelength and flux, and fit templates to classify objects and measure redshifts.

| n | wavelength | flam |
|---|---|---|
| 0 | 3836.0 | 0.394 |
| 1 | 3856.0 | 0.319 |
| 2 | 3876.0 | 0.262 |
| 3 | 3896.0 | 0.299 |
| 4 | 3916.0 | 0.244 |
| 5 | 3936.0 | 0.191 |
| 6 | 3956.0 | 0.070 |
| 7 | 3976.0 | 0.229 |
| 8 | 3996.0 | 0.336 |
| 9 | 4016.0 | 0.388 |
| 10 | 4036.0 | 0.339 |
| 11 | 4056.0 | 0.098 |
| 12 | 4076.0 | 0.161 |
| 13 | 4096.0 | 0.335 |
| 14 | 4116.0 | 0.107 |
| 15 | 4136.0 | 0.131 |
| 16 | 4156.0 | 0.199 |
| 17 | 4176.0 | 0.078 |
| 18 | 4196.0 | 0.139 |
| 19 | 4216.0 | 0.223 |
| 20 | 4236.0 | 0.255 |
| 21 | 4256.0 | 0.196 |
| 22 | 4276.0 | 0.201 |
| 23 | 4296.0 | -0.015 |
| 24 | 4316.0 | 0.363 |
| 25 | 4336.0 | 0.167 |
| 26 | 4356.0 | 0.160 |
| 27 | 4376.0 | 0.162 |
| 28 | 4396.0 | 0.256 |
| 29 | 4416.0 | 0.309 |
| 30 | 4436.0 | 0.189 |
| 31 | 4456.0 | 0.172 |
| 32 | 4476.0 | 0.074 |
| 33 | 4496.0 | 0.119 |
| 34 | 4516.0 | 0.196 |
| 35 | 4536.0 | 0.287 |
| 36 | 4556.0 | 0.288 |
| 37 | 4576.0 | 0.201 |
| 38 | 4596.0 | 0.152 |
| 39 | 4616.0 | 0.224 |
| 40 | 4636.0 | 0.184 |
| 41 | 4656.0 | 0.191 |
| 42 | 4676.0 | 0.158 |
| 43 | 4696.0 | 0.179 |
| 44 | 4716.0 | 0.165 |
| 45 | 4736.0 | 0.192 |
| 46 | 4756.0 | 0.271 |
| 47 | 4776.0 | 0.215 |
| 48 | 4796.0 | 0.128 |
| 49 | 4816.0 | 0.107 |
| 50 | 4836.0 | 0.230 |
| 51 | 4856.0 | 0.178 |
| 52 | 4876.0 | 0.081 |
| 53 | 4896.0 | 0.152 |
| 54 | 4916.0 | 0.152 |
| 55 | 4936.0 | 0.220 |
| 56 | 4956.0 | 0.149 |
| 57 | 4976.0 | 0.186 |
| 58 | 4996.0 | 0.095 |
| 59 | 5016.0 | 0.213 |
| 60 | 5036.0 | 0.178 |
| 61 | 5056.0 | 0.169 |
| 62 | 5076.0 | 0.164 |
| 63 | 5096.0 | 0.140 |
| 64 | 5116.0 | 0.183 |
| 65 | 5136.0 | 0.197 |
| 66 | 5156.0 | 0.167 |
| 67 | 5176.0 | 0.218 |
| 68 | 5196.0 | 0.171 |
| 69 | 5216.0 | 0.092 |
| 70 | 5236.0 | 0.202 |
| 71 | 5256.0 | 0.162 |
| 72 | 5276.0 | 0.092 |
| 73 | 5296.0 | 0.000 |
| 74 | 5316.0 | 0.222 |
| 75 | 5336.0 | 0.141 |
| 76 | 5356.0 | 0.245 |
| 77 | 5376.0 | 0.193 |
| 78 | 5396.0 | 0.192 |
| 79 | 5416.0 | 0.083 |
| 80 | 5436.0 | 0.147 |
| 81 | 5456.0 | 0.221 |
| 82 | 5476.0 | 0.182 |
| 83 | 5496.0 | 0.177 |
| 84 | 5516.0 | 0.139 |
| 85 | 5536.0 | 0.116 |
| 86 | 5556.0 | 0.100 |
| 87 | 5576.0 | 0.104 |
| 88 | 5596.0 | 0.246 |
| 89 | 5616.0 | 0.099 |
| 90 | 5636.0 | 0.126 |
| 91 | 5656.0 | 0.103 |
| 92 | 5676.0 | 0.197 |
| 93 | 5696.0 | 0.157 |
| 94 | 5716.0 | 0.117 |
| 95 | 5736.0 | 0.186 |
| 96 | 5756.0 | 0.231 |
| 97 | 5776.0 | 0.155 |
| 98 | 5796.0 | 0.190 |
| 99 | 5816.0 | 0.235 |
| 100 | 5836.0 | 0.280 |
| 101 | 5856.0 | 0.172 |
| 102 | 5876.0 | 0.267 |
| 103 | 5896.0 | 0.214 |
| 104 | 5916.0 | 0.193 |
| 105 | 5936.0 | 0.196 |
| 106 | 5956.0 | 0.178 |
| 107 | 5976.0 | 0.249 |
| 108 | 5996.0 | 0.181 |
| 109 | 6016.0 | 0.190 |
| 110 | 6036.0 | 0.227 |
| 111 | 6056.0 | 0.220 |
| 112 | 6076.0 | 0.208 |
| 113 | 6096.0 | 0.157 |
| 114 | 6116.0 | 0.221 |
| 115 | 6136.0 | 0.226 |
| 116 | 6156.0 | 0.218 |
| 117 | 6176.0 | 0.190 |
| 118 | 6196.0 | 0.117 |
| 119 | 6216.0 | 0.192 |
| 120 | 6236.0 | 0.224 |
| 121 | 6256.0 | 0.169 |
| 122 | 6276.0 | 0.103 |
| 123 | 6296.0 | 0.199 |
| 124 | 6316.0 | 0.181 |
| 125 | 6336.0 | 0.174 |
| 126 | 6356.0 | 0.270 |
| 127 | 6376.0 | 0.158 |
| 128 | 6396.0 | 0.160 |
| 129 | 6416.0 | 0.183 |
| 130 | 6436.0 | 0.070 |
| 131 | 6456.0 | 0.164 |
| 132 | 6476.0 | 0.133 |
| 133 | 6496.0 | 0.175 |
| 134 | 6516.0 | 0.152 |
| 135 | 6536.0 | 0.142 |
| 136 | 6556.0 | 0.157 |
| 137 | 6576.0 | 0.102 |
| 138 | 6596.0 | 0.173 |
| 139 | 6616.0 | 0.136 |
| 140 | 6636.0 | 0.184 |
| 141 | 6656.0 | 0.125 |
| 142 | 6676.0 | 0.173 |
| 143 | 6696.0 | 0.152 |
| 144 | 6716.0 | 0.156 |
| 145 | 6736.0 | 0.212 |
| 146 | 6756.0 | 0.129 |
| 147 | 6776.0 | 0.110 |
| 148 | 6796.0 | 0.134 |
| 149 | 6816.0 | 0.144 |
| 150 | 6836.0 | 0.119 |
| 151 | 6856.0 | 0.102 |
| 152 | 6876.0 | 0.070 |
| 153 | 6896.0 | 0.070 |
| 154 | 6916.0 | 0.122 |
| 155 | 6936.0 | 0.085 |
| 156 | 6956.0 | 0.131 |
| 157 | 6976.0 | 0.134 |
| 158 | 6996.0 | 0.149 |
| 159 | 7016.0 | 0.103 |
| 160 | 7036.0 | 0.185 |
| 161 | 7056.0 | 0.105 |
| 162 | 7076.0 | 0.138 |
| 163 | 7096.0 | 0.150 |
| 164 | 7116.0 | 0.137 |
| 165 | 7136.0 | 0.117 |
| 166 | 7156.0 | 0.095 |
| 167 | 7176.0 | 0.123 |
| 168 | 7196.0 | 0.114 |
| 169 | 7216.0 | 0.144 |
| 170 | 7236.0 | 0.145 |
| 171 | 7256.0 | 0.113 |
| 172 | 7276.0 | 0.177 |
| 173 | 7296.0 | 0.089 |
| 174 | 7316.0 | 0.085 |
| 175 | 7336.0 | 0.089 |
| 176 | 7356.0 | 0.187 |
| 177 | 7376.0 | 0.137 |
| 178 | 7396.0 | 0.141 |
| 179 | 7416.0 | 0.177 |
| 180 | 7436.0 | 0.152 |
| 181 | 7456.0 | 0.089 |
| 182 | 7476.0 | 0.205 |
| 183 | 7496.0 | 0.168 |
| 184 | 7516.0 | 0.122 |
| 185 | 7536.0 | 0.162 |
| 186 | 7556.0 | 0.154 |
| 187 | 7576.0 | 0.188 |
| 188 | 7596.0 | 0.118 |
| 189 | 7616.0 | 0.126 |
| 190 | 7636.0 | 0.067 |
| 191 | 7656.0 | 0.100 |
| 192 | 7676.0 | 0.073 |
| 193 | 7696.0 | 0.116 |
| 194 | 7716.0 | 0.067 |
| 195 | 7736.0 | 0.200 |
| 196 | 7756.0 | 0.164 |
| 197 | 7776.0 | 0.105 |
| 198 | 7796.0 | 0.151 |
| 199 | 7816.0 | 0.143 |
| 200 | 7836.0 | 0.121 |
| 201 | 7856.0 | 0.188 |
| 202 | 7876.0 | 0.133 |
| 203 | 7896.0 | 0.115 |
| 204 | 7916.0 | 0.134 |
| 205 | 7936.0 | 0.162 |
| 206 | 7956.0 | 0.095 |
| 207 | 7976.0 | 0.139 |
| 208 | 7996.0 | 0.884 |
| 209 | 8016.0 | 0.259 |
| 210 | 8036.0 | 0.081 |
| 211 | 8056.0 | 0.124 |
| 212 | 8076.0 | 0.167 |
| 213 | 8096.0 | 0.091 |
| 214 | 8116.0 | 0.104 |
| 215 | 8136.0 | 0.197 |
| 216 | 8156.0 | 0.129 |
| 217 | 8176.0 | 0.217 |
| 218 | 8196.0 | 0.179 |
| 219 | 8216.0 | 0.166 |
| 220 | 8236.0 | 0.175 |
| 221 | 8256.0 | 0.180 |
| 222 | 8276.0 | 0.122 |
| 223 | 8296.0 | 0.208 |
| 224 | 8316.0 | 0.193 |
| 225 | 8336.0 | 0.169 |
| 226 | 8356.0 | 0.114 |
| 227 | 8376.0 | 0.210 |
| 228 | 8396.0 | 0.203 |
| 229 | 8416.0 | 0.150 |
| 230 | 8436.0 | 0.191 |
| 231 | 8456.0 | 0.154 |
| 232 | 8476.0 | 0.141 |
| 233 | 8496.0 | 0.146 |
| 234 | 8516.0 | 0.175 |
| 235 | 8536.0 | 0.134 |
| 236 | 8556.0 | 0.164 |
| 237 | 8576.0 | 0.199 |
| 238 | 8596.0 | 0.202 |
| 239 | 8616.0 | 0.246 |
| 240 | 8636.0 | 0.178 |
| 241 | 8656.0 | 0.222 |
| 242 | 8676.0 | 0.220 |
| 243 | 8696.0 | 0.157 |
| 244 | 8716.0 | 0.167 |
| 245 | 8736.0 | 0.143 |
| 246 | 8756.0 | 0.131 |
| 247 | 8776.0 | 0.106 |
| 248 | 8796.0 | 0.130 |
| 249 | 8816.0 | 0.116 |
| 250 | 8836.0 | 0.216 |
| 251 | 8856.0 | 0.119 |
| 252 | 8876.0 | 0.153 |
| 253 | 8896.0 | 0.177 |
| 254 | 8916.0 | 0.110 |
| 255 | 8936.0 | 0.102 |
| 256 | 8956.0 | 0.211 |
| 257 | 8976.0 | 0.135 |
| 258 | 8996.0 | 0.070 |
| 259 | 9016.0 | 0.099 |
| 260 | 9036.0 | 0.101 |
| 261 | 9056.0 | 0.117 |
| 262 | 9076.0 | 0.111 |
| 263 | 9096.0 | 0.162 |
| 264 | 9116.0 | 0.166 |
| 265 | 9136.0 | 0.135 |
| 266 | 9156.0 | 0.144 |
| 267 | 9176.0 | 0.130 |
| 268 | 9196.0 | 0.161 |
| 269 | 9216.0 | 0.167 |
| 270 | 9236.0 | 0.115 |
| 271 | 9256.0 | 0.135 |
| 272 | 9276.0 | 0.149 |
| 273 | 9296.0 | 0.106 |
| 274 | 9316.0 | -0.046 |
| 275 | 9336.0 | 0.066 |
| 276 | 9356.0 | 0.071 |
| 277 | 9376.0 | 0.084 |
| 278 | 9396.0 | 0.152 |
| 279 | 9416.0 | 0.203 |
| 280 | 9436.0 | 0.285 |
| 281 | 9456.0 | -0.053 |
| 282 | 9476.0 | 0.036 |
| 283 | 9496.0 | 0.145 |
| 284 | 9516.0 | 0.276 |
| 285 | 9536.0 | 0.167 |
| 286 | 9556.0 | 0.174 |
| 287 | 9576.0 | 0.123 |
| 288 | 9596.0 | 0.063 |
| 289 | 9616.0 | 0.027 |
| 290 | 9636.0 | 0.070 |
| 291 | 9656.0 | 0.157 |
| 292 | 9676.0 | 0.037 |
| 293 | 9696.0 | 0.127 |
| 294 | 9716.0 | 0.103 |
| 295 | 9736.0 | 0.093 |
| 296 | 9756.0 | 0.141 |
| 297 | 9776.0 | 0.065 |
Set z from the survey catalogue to 1.15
